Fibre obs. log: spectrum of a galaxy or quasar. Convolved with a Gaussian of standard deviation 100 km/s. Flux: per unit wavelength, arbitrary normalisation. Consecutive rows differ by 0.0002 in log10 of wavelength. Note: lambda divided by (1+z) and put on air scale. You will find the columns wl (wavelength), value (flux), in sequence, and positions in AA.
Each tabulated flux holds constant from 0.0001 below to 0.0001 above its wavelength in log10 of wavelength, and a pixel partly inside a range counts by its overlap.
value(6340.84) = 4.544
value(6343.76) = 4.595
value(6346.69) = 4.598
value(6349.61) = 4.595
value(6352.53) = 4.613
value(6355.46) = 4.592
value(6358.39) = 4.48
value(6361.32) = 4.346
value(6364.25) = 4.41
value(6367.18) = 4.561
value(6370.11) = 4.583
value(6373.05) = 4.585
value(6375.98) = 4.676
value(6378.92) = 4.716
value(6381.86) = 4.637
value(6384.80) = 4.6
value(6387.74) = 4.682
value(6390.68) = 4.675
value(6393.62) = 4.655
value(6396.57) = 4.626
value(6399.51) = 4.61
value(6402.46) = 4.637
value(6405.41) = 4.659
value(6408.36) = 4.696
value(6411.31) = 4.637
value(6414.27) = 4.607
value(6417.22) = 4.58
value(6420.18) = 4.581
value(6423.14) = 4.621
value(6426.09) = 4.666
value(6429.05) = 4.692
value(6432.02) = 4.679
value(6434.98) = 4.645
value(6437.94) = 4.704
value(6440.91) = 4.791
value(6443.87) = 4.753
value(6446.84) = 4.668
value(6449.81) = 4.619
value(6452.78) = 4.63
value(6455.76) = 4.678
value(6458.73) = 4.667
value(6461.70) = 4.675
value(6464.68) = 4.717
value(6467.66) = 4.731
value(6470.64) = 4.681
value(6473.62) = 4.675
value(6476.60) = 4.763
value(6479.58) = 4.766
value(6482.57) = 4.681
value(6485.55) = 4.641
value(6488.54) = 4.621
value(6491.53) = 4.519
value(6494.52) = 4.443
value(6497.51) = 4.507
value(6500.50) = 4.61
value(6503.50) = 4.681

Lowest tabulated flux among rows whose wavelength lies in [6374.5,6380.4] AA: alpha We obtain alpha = 4.676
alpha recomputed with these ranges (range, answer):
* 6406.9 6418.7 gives 4.58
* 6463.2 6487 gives 4.641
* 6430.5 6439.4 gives 4.645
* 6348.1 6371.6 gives 4.346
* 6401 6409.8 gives 4.637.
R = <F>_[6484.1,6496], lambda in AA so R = 4.55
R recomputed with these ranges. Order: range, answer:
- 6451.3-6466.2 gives 4.67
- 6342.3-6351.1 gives 4.6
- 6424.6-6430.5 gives 4.69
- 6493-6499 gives 4.48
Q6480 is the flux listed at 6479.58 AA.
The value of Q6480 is 4.766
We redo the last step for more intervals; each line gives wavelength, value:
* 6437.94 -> 4.704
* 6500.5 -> 4.61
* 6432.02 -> 4.679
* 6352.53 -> 4.613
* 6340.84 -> 4.544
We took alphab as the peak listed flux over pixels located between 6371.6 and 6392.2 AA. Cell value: 4.716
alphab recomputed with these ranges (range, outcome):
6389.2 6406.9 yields 4.675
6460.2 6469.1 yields 4.731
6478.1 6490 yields 4.766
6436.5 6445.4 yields 4.791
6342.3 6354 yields 4.613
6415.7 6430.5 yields 4.692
